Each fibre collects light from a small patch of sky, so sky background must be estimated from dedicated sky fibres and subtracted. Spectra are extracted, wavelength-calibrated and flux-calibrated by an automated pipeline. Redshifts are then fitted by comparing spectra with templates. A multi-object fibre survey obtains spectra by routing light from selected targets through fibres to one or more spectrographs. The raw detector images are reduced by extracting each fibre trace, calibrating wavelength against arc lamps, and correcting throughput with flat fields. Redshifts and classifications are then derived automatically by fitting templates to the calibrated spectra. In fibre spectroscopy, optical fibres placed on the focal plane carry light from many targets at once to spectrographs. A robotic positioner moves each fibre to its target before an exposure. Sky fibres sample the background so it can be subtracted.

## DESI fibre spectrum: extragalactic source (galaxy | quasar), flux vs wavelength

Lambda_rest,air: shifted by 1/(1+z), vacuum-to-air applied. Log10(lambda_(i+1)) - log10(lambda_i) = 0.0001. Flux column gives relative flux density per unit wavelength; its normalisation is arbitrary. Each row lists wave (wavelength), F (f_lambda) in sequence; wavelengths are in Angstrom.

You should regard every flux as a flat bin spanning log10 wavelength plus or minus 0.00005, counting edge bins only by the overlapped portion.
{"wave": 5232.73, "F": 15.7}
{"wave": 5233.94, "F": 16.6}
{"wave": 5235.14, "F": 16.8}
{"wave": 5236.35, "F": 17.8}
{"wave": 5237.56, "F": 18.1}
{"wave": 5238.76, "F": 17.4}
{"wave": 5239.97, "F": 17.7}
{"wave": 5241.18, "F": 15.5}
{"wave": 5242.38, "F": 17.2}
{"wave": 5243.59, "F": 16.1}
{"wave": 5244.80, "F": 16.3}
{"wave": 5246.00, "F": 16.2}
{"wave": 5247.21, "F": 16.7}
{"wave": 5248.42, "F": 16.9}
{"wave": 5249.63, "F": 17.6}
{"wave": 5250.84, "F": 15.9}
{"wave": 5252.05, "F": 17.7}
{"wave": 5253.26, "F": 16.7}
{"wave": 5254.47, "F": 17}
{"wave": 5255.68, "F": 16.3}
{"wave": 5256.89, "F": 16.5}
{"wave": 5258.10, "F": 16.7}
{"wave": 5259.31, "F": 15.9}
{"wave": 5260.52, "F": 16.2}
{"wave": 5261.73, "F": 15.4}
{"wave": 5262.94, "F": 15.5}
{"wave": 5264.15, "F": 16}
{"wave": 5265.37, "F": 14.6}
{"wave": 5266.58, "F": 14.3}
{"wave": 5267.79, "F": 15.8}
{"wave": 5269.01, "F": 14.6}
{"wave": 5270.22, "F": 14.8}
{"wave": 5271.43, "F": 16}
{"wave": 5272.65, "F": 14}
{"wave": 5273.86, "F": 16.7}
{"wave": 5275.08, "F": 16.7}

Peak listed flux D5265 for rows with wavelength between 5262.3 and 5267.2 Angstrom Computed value 16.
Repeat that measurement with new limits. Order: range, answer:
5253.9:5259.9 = 17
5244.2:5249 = 16.9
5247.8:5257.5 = 17.7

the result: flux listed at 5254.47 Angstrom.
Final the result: 17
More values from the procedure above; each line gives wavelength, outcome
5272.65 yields 14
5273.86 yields 16.7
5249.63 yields 17.6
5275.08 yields 16.7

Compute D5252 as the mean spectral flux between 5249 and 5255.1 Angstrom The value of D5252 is 17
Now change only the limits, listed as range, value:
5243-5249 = 16.4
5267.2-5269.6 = 15.2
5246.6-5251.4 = 16.8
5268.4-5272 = 15.1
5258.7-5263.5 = 15.8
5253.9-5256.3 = 16.6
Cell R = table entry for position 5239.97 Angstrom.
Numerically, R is 17.7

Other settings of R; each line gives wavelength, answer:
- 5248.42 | 16.9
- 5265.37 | 14.6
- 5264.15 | 16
